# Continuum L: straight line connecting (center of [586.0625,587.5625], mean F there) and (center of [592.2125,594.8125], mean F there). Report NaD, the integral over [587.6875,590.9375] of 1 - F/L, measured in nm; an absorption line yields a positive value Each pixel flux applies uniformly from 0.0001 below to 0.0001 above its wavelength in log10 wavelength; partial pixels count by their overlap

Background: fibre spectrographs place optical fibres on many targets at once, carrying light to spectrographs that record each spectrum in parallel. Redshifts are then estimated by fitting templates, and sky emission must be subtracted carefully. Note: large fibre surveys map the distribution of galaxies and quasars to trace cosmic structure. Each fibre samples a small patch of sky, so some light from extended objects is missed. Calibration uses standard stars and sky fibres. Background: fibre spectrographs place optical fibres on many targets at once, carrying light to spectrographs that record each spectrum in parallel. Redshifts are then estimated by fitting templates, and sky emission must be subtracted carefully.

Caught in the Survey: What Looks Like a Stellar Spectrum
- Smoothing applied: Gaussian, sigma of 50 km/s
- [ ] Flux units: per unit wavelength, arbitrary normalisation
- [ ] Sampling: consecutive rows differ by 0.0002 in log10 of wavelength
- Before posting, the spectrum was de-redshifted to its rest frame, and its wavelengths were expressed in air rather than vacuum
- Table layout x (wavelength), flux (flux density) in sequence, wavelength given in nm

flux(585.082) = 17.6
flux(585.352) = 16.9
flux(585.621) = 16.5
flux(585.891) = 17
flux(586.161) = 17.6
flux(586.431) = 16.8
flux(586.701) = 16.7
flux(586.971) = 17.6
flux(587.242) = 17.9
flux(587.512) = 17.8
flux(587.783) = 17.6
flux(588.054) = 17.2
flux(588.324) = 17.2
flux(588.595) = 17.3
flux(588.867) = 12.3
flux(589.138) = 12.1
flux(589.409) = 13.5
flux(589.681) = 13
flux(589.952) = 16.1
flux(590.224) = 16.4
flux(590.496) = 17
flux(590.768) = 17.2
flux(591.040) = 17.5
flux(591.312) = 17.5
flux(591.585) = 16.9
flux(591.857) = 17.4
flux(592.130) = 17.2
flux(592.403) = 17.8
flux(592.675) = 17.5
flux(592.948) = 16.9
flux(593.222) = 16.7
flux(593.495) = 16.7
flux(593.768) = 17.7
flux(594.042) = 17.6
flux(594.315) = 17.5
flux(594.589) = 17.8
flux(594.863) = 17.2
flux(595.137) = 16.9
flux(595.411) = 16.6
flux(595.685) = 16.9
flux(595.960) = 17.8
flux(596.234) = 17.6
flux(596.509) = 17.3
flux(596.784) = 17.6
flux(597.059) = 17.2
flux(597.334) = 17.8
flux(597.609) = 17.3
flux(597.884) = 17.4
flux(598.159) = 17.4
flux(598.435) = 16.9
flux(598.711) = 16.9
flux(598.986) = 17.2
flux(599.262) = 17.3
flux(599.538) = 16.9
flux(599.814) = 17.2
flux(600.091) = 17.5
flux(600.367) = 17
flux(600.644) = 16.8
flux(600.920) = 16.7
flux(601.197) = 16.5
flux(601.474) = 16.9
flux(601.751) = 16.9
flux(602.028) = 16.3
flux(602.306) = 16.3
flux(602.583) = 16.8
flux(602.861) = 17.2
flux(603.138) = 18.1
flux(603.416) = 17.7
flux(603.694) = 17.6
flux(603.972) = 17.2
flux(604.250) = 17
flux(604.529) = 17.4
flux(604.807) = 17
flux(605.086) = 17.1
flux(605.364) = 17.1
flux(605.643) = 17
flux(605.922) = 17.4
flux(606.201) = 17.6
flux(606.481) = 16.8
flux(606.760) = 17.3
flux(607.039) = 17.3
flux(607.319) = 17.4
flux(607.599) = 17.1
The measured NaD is 0.34 nm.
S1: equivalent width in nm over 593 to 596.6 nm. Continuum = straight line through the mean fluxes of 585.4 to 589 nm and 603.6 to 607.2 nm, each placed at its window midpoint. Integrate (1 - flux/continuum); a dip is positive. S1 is -0.05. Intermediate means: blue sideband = 16.9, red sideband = 17.2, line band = 17.2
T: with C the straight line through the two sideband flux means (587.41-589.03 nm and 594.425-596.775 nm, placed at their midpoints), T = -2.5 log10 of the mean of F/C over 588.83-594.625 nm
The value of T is 0.03 mag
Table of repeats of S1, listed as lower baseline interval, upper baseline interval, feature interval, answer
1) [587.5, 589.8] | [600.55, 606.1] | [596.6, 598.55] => -0.124 nm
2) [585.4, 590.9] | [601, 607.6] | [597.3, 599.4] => -0.056 nm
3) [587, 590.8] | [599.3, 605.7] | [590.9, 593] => -0.154 nm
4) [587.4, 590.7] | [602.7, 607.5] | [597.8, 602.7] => -0.040 nm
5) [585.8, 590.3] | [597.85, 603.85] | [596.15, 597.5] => -0.059 nm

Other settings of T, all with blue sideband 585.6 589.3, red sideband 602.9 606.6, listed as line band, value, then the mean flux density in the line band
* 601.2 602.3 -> 0.04 mag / 16.6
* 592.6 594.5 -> -0.03 mag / 17.2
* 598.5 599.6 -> 0.00 mag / 17.1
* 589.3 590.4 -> 0.12 mag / 14.9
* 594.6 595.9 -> -0.01 mag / 17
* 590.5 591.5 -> -0.04 mag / 17.3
